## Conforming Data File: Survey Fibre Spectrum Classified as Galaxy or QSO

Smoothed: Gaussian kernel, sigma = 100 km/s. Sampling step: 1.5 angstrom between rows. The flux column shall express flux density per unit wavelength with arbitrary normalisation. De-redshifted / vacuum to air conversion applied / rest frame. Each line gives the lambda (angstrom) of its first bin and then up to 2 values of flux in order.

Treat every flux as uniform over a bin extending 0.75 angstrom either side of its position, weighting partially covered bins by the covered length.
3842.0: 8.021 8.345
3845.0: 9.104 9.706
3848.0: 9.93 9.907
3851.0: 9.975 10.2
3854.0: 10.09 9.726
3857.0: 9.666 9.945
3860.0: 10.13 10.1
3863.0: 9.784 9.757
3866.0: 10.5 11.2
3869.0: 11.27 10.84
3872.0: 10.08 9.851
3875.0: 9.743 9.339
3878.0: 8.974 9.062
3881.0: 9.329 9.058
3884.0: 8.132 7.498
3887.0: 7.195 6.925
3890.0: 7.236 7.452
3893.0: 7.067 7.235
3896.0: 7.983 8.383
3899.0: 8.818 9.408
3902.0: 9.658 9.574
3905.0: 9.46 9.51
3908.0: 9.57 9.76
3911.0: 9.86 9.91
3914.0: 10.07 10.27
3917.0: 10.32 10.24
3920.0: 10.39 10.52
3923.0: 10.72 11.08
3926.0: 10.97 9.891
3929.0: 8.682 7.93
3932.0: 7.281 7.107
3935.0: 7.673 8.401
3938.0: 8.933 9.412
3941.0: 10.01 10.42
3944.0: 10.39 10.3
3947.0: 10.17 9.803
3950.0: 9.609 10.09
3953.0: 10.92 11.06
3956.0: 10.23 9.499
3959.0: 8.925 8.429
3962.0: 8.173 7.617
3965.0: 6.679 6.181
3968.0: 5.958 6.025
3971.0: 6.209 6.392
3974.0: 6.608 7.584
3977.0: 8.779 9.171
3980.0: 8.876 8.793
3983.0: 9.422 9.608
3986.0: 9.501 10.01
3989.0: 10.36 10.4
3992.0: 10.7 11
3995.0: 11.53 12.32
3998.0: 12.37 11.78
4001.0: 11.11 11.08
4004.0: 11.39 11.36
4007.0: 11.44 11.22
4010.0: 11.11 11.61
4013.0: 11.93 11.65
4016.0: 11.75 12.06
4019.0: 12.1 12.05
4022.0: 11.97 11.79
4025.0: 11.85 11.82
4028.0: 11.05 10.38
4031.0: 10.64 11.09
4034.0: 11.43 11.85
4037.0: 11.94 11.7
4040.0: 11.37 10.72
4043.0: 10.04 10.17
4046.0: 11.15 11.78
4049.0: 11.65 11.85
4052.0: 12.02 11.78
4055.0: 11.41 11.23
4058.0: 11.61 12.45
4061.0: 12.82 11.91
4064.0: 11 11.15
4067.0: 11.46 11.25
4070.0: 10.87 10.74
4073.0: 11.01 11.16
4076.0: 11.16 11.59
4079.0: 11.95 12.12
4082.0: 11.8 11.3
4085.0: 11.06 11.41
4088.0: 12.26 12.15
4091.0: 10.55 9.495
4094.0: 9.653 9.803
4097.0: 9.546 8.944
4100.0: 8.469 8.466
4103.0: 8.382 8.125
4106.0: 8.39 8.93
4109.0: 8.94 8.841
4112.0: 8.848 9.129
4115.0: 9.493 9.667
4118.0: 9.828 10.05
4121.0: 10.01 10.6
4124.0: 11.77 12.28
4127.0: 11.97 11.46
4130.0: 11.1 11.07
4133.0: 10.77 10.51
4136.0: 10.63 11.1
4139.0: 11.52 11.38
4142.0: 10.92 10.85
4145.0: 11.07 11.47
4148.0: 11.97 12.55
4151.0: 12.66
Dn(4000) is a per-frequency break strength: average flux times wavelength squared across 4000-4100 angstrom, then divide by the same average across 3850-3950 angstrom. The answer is 1.30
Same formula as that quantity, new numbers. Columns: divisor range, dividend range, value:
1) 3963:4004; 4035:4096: 1.29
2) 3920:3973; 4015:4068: 1.35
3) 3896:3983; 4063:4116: 1.22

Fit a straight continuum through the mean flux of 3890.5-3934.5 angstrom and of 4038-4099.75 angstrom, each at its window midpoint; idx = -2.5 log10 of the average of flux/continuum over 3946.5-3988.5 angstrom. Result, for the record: 0.16 mag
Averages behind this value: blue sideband 9.26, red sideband 11.2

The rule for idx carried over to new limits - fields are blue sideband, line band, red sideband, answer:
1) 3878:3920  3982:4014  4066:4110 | -0.14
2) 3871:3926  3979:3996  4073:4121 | -0.05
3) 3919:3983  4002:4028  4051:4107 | -0.18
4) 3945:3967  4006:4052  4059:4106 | -0.14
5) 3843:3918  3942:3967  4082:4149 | 0.04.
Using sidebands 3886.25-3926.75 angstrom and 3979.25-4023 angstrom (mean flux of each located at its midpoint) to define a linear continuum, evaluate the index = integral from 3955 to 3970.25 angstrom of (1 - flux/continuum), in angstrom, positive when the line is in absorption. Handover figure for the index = 3.7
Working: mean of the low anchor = 9.24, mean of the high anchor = 11.1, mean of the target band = 7.83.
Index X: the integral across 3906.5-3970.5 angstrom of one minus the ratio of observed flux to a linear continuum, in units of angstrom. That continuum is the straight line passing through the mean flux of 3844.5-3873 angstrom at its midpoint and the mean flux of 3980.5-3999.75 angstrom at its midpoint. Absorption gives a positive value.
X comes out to 6.8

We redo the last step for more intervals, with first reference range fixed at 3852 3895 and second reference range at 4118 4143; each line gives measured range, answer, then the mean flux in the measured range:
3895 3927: -1.07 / 9.81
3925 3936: 1.21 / 8.56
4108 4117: 1.46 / 9.13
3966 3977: 3.69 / 6.59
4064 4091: -1.88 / 11.4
